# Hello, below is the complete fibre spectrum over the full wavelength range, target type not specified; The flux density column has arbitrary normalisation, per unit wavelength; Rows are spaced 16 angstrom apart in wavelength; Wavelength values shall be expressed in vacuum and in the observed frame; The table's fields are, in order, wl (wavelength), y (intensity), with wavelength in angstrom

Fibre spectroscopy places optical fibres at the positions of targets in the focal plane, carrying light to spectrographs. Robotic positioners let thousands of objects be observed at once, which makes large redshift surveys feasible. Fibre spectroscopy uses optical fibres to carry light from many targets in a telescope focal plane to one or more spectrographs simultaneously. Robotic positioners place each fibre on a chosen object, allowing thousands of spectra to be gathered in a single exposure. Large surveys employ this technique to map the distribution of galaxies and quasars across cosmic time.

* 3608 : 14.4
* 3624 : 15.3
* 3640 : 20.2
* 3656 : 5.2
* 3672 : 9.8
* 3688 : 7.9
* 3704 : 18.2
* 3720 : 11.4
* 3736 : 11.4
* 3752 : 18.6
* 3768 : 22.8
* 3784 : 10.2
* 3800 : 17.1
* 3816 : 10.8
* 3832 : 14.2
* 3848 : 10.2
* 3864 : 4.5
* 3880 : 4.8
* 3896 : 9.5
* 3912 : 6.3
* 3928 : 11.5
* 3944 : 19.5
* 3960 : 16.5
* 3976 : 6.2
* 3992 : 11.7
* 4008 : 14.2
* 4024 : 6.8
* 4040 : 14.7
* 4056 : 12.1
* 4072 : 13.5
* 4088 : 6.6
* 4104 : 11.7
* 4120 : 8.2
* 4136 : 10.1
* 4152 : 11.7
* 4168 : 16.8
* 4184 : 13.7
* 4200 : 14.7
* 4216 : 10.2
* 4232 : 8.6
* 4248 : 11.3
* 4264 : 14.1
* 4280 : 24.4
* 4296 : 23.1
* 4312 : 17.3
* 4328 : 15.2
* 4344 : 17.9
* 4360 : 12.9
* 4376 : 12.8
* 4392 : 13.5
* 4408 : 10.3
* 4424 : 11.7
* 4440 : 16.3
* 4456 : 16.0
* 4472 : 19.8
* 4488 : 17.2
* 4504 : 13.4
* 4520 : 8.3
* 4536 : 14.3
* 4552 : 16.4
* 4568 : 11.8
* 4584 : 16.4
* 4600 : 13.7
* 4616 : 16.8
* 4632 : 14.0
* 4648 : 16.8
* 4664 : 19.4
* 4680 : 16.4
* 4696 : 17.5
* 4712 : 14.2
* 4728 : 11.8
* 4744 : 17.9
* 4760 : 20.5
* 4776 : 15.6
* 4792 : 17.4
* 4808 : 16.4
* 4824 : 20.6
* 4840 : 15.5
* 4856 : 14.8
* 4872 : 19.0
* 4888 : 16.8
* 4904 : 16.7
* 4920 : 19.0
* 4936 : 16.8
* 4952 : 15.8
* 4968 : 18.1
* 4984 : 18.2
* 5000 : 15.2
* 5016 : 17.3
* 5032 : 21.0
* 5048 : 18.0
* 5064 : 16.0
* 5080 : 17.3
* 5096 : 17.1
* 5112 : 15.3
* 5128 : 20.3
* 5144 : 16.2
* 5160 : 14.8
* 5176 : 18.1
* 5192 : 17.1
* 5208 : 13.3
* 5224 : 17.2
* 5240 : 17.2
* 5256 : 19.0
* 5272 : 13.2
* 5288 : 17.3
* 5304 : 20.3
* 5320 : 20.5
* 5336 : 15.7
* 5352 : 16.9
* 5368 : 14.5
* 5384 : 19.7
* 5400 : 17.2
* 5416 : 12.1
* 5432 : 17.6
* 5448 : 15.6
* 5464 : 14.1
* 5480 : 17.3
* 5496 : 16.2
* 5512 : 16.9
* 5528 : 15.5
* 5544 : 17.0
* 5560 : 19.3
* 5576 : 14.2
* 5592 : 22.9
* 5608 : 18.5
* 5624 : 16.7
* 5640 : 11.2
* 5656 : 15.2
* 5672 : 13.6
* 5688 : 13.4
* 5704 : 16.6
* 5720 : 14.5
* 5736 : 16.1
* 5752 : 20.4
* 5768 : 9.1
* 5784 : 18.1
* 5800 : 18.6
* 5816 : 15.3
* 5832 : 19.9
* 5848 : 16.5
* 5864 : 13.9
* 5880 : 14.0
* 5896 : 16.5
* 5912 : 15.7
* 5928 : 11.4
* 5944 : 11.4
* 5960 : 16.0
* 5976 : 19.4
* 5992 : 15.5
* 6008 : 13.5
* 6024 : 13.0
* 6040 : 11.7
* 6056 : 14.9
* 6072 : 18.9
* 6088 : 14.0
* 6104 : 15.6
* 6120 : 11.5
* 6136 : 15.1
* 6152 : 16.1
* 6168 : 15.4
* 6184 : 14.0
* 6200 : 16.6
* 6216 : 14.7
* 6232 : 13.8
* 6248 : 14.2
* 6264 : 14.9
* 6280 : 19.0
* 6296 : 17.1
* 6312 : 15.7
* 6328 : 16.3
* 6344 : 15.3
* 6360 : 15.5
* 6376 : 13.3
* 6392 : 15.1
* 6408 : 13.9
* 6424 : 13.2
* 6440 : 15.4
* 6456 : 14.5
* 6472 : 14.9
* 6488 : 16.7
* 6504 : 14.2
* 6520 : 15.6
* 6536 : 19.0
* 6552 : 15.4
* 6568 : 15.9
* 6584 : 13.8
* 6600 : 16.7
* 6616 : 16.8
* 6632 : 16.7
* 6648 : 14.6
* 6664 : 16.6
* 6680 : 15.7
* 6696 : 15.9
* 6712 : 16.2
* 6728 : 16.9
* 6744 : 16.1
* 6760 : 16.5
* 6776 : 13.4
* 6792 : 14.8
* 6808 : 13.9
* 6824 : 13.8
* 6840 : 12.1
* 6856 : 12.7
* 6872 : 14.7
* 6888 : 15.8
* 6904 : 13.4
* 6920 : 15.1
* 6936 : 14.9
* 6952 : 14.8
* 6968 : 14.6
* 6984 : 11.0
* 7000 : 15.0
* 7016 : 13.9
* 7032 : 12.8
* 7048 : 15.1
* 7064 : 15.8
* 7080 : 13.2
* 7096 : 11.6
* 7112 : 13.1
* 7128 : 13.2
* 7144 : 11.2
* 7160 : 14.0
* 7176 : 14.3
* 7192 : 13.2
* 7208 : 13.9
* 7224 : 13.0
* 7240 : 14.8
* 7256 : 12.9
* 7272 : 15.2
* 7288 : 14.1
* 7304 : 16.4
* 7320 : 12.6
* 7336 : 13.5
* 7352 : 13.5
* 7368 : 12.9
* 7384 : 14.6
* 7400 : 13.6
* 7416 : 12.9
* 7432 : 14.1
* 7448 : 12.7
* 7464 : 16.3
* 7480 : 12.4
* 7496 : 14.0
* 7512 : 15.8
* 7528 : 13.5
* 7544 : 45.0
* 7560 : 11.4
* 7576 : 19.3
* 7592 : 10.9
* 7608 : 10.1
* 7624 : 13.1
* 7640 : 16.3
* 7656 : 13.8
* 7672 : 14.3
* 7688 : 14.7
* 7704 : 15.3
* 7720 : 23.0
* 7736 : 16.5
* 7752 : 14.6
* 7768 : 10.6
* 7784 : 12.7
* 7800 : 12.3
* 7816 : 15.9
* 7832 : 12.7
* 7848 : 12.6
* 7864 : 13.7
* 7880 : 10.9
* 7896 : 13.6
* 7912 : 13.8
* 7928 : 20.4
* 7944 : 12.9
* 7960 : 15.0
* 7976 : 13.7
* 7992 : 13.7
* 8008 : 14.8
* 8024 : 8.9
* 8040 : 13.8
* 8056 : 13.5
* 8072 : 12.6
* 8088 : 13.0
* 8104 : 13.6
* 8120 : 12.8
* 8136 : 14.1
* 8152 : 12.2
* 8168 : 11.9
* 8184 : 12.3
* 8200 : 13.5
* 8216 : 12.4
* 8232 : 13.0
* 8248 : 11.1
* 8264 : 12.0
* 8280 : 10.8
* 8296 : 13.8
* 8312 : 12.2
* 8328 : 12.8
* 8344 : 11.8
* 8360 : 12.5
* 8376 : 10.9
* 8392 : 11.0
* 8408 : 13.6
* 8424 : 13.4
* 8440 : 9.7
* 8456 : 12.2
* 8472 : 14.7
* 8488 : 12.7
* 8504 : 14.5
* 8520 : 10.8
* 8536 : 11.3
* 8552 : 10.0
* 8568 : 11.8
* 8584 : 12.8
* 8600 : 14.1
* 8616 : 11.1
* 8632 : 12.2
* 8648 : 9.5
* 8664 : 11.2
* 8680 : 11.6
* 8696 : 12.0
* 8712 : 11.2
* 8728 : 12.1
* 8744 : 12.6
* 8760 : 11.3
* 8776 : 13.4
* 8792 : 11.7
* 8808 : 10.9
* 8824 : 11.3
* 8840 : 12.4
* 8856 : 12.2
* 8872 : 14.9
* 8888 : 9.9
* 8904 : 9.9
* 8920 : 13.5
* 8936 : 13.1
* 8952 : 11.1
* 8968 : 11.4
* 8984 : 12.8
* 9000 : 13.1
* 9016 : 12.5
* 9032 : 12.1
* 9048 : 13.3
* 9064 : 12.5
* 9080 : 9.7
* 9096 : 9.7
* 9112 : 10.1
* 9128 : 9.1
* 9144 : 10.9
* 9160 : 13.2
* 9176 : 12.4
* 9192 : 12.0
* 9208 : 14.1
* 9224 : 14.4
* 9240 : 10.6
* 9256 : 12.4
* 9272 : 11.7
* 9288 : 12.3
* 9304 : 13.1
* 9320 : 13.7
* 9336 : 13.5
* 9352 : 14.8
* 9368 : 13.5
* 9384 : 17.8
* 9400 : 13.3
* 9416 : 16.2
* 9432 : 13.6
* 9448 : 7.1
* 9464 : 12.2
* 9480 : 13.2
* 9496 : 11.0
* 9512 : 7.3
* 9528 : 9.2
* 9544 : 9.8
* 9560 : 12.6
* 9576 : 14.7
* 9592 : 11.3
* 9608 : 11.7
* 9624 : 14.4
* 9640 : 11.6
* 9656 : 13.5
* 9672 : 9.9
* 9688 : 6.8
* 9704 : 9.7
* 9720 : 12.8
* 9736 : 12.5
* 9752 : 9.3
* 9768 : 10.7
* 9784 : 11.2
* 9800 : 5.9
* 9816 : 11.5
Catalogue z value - 0.15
